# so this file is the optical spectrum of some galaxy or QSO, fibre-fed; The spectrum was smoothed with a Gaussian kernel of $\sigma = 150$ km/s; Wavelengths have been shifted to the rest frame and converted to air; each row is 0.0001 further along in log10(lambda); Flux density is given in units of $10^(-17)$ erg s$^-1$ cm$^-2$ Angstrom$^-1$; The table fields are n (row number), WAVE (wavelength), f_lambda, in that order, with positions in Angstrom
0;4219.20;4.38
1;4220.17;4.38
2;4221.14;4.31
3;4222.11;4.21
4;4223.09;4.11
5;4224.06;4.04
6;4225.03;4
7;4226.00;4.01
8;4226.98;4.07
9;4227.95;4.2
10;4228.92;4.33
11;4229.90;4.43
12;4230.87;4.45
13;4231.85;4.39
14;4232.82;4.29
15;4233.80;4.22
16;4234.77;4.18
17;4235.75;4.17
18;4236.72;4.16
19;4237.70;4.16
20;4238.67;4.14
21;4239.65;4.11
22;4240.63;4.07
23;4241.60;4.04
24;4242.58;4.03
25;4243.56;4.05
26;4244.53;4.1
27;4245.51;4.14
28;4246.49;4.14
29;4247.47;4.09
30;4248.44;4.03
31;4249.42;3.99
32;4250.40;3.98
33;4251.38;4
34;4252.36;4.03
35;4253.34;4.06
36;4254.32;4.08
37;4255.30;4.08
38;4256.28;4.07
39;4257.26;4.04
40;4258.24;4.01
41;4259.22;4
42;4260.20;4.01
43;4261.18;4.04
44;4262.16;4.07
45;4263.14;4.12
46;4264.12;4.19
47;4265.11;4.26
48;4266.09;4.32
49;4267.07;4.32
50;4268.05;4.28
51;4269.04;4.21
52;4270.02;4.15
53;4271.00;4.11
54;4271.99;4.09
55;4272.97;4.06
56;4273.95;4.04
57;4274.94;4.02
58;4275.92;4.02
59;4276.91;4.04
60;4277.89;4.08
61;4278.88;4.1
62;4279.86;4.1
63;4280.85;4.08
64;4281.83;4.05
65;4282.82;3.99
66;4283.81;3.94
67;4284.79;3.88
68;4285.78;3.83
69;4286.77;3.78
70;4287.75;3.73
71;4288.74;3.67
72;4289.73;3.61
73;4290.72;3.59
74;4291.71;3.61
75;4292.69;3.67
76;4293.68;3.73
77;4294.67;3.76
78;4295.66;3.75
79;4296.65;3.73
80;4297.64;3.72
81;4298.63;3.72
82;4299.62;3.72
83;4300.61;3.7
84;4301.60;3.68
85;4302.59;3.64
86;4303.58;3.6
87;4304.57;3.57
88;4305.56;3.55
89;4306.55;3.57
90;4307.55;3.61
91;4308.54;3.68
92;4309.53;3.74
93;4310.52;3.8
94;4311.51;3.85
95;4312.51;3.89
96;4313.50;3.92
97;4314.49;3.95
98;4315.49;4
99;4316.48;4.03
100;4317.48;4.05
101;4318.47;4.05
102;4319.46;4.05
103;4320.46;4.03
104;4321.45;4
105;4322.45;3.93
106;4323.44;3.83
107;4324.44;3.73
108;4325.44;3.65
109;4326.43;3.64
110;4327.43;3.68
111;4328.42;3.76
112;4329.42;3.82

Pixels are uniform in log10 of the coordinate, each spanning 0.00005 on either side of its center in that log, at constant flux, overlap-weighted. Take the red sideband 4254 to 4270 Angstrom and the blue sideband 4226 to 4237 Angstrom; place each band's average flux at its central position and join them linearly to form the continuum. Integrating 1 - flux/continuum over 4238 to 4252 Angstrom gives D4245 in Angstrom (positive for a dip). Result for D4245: 0.4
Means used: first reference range 4.25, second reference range 4.13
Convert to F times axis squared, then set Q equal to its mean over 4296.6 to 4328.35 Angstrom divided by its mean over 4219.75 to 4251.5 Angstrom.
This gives 0.9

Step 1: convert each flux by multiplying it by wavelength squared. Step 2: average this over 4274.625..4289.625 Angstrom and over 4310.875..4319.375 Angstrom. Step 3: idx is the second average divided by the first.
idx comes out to 1.02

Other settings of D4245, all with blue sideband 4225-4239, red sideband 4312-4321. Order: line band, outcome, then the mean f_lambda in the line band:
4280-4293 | 0.84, 3.81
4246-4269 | 0.30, 4.1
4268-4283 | 0.08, 4.08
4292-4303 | 0.92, 3.71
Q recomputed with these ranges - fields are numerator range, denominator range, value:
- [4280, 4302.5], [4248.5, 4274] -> 0.93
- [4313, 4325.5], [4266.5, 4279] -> 0.98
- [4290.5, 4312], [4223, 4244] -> 0.91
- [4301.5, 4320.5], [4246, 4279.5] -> 0.95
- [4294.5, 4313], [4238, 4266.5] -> 0.93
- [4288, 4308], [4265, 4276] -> 0.89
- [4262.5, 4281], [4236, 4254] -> 1.03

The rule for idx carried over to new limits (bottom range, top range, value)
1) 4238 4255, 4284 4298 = 0.94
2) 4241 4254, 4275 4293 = 0.97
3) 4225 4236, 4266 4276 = 1.00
